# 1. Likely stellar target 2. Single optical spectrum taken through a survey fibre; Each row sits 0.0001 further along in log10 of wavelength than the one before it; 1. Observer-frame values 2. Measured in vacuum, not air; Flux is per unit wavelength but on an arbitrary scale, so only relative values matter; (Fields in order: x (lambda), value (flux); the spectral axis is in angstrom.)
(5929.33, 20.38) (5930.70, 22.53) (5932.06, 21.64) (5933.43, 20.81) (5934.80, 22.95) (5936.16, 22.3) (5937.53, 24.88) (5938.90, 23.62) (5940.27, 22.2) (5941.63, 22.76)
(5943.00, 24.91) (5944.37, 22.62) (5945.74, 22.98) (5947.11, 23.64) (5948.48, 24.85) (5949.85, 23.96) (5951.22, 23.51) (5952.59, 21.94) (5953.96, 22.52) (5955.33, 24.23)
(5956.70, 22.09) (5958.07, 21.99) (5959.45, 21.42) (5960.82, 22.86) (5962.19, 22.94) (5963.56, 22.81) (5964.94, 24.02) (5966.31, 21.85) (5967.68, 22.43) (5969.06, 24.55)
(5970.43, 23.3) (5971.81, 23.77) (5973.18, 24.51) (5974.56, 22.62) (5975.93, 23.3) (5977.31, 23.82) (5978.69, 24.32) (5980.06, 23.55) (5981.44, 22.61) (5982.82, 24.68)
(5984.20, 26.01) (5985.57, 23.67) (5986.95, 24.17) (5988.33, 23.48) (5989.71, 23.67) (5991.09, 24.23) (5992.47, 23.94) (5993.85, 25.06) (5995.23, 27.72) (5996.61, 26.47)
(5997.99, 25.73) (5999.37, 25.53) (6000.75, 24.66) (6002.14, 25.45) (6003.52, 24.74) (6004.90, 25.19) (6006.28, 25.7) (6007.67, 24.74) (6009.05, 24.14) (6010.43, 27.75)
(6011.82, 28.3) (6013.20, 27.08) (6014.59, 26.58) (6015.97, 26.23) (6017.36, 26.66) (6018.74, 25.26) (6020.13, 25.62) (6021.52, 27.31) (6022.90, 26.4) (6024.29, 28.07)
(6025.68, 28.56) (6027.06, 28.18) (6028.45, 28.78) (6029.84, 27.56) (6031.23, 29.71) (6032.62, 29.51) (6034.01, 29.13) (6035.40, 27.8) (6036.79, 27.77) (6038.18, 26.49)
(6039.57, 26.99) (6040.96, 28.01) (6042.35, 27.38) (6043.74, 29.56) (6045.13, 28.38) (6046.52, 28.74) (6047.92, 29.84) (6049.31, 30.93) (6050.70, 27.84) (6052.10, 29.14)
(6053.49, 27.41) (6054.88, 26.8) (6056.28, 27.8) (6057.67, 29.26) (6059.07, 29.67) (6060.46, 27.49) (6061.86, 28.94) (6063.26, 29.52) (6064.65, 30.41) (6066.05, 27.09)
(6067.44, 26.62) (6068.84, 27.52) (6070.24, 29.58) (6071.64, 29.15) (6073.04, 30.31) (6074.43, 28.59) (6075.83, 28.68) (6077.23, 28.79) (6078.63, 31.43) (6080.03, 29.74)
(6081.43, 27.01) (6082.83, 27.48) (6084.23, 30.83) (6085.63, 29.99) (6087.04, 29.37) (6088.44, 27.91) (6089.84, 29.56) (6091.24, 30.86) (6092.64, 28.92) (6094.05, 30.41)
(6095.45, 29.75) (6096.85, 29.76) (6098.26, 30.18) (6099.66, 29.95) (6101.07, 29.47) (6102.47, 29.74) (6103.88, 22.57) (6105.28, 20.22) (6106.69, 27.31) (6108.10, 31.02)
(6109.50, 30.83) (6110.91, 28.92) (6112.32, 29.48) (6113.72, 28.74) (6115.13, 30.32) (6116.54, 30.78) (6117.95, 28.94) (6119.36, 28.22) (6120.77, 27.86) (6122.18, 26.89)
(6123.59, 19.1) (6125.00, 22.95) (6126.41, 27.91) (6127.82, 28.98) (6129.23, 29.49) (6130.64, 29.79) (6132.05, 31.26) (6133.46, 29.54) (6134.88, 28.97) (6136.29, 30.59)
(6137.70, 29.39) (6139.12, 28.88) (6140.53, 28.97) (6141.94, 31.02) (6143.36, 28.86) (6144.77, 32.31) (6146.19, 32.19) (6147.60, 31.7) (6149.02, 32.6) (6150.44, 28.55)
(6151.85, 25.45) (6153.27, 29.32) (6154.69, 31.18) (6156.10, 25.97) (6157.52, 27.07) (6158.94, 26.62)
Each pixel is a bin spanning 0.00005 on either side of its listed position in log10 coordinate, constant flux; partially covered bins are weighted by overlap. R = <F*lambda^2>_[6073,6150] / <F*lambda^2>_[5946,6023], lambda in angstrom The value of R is 1.2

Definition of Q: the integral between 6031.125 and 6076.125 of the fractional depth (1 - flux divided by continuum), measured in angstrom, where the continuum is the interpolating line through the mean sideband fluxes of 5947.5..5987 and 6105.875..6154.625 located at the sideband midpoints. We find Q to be -3.68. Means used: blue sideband 23.4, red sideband 29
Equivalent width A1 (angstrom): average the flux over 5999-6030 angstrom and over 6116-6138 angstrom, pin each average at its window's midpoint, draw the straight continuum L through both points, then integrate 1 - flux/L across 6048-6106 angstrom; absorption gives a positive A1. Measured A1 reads -2.8 angstrom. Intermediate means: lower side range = 26.4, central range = 28.7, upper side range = 28.1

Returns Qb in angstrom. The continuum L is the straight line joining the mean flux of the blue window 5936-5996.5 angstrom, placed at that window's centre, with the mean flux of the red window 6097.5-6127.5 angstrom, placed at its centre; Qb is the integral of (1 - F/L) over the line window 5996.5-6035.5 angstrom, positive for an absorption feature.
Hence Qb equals -2.8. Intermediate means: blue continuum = 23.6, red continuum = 27.7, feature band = 26.8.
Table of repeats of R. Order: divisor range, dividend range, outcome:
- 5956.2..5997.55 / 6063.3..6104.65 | 1.27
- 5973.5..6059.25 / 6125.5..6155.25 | 1.17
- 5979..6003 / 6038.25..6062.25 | 1.17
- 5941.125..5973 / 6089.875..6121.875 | 1.31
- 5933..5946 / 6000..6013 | 1.14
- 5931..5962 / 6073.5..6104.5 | 1.33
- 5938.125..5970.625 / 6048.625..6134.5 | 1.30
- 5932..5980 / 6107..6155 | 1.33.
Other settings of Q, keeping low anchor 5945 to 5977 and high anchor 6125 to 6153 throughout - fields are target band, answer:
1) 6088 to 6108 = -0.2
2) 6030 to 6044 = -1.2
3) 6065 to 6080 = -0.9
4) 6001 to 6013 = -0.5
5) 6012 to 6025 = -0.7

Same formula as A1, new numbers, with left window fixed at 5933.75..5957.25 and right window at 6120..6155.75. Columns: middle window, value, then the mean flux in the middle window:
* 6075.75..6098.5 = -1.7 angstrom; 29.5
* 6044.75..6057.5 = -1.1 angstrom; 28.6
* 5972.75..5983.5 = 0.3 angstrom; 23.6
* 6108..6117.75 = -0.6 angstrom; 29.9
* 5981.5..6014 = -0.6 angstrom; 25.3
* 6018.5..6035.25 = -1.5 angstrom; 27.9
